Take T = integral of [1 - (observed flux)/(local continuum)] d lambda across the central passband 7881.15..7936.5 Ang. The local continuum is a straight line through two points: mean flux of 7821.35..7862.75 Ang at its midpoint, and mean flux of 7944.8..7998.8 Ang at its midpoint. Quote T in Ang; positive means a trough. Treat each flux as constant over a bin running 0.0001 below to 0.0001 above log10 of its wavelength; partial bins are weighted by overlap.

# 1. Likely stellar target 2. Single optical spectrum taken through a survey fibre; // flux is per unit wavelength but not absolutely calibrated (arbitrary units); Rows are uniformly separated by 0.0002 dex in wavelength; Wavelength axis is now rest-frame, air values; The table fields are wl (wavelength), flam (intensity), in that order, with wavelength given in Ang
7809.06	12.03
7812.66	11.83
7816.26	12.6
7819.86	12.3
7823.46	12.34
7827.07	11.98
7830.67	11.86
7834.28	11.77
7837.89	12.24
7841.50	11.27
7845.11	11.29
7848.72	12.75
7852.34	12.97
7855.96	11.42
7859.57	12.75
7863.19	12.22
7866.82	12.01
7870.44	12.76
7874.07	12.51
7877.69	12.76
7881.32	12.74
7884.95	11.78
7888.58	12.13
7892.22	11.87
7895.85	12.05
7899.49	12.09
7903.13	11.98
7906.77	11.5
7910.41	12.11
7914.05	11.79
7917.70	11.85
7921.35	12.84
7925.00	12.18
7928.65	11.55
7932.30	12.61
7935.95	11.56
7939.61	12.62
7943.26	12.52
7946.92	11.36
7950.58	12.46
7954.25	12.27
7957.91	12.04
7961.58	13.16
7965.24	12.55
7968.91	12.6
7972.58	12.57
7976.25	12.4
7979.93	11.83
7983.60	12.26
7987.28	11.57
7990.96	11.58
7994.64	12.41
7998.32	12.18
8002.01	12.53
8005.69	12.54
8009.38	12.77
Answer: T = 0.5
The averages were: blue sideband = 12.1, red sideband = 12.2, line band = 12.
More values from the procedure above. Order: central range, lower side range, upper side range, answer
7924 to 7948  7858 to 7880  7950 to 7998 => 0.55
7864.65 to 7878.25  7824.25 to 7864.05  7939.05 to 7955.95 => -0.43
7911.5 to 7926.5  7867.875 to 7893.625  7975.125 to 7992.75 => 0.04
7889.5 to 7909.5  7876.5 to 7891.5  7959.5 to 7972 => 0.75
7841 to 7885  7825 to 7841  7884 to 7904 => -1.28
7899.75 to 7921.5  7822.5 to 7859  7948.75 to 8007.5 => 0.37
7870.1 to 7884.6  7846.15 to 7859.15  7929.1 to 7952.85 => -0.34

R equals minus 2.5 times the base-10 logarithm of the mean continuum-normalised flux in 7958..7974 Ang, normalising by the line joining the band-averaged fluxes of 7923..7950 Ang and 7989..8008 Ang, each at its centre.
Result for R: -0.04 mag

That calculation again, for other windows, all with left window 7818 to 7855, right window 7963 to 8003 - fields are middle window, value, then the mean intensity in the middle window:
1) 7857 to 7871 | -0.023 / 12.4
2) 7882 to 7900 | 0.009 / 12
